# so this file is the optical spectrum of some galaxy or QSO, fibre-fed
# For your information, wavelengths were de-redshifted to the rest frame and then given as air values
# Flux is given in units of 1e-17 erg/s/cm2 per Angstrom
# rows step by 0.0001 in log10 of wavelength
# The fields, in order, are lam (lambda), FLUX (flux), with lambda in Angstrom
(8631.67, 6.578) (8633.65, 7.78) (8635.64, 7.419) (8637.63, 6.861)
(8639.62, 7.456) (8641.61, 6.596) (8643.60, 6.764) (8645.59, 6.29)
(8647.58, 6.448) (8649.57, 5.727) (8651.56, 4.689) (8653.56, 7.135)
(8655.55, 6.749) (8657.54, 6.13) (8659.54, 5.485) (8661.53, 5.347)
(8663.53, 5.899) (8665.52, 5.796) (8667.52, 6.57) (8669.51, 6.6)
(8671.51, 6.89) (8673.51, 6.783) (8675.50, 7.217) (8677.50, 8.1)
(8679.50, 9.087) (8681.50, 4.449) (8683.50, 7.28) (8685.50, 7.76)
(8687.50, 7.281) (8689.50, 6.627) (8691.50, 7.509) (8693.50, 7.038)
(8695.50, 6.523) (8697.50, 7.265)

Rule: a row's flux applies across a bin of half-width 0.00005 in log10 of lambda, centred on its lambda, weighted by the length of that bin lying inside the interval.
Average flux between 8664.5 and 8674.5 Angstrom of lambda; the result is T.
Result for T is 6.53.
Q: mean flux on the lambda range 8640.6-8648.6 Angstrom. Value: 6.53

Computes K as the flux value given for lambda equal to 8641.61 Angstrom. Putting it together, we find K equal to 6.596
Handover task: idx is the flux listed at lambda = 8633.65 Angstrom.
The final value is 7.78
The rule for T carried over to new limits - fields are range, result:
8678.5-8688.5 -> 7.17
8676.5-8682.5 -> 7.21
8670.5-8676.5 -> 6.96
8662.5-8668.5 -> 6.08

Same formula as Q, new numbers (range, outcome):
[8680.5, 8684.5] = 5.86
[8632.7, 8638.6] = 7.35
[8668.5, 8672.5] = 6.75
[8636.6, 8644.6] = 6.92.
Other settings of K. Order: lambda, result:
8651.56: 4.689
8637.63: 6.861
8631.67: 6.578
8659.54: 5.485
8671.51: 6.89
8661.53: 5.347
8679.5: 9.087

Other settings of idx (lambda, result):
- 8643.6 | 6.764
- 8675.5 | 7.217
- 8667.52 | 6.57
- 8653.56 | 7.135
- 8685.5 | 7.76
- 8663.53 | 5.899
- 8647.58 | 6.448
